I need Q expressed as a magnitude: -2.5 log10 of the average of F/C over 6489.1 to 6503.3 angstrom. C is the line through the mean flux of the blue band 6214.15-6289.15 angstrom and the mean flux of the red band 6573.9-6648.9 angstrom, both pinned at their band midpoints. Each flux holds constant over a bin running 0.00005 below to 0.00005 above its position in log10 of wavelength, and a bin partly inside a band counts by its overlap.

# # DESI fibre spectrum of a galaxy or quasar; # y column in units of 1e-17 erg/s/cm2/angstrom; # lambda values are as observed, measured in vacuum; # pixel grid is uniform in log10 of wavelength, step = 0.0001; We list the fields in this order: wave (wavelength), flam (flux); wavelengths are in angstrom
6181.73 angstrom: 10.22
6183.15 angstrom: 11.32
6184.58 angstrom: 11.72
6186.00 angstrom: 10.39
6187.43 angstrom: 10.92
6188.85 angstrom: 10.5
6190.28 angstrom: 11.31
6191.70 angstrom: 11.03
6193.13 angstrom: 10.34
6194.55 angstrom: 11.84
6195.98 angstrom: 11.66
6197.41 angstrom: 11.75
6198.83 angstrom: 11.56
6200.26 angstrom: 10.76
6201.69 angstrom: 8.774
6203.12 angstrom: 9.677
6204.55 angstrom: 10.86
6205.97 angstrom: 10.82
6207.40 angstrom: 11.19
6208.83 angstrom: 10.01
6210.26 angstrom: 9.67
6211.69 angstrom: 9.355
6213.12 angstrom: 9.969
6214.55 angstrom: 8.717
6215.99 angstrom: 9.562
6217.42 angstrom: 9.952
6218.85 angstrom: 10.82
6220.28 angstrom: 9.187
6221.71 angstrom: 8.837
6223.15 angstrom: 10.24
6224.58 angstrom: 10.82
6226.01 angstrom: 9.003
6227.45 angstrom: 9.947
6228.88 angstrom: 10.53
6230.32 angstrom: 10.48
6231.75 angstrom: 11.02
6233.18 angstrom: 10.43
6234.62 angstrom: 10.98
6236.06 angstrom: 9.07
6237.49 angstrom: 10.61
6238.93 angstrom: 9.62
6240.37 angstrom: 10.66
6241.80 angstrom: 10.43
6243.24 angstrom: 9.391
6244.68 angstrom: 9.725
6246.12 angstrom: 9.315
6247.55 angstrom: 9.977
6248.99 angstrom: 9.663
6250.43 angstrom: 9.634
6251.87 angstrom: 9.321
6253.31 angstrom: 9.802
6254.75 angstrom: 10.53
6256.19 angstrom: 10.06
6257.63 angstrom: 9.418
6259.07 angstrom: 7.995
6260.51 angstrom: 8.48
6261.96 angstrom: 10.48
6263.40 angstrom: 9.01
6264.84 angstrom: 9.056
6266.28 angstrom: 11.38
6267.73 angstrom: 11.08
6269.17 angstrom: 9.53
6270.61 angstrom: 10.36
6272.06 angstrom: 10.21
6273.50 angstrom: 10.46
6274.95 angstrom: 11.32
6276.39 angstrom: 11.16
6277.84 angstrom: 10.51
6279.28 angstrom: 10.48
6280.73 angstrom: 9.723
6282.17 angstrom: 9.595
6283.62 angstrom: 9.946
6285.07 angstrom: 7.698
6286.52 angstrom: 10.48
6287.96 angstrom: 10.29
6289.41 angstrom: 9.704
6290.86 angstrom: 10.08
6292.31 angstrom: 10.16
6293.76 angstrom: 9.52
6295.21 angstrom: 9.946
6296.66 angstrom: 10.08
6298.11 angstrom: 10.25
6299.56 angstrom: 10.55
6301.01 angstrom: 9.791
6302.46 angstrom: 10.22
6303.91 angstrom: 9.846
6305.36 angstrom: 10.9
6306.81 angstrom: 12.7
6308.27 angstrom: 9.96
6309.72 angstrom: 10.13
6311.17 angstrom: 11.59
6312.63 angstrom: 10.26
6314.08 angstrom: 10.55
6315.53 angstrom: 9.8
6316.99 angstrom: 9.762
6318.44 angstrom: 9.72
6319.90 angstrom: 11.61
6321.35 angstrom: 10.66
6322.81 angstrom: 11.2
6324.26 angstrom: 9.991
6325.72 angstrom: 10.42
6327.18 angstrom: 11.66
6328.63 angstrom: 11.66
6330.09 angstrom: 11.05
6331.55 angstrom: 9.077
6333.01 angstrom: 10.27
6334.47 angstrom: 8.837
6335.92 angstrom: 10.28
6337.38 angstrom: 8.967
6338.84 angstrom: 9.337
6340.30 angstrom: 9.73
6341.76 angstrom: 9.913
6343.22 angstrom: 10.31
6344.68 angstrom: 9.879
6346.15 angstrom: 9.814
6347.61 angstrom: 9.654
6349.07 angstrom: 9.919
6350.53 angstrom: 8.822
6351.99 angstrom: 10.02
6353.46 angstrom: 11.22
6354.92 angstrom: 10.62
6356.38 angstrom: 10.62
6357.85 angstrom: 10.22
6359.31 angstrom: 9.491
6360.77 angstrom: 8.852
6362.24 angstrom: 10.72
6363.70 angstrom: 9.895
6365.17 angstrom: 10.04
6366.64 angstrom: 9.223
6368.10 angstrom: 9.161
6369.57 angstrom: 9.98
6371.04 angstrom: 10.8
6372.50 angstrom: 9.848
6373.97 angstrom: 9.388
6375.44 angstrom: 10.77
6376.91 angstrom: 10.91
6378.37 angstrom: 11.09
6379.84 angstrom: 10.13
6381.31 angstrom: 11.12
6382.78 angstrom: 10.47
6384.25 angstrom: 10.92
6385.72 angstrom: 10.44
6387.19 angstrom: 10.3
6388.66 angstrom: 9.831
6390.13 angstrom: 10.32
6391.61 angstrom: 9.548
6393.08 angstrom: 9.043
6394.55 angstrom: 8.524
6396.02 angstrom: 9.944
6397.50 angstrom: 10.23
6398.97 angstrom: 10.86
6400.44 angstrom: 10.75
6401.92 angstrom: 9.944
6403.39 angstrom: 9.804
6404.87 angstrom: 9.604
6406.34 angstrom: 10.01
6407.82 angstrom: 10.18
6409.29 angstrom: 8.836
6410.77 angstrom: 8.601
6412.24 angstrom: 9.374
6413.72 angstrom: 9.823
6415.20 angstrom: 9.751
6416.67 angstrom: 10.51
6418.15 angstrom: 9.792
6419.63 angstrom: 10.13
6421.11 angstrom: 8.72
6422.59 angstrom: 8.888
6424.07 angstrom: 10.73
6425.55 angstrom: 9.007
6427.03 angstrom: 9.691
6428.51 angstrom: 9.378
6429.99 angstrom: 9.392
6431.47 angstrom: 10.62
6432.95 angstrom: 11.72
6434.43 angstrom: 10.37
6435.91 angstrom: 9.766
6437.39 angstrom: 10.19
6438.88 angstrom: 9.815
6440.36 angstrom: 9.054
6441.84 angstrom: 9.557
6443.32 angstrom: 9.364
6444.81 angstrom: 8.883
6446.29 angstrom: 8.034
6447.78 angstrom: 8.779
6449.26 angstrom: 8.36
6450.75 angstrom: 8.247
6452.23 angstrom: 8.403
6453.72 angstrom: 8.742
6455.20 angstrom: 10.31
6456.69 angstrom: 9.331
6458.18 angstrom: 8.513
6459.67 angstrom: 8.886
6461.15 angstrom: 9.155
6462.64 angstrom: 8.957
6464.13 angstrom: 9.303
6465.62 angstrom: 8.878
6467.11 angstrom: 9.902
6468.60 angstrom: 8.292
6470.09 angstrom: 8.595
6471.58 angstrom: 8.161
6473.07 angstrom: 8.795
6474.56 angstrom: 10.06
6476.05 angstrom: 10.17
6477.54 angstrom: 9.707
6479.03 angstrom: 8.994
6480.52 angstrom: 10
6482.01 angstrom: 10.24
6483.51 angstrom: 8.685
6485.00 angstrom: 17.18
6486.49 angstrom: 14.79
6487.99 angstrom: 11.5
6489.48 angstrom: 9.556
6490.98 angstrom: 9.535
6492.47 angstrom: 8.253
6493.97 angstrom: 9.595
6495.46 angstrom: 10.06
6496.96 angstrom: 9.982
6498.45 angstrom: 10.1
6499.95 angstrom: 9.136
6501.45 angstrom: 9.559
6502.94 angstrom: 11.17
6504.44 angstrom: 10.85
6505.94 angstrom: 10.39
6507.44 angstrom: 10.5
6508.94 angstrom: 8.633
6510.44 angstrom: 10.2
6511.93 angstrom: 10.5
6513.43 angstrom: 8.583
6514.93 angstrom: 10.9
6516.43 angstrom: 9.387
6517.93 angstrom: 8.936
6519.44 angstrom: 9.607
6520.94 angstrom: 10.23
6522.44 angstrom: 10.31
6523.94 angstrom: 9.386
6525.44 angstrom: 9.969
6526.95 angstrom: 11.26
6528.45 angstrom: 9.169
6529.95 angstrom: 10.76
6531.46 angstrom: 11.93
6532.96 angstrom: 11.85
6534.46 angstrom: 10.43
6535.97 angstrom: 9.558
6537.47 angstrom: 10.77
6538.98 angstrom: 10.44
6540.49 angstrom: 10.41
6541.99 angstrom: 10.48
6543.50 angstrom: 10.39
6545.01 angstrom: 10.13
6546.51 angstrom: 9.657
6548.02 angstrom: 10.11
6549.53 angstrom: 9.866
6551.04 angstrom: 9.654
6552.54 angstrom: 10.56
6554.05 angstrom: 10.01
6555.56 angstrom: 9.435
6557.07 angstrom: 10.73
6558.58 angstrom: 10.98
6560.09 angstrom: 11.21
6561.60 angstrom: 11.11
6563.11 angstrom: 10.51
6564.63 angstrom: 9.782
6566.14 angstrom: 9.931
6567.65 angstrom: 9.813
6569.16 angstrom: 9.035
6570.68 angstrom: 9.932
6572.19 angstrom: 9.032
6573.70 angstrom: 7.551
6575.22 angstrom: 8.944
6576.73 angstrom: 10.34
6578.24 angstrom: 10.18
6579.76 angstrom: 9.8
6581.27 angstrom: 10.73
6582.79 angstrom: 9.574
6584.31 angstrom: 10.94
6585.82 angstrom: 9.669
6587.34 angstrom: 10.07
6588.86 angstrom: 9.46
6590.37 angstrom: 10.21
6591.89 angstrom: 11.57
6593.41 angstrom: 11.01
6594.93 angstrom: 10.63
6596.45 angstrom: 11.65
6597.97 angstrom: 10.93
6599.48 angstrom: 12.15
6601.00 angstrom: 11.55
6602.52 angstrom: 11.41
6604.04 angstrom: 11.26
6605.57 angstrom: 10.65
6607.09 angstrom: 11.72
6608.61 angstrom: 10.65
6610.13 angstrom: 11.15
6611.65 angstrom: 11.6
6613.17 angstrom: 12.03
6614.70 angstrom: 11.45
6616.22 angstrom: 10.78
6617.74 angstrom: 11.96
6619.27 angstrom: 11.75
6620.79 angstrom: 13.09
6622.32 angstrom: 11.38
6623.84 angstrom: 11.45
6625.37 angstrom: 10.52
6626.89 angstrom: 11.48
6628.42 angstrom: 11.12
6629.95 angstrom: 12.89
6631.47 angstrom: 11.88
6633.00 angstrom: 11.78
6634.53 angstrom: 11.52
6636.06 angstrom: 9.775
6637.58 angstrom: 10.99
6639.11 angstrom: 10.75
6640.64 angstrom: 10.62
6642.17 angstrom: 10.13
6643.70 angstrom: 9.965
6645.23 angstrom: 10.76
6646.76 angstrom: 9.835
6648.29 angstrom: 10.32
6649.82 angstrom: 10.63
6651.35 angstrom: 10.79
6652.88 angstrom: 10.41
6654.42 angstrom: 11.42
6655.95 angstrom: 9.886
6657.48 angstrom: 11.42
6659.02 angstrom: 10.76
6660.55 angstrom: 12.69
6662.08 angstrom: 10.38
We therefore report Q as 0.102 mag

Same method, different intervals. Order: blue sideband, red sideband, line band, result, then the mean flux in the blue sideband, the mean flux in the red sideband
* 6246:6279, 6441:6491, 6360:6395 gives -0.035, 9.97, 9.59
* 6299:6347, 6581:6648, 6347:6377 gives 0.045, 10.3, 11.1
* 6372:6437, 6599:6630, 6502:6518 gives 0.072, 9.98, 11.5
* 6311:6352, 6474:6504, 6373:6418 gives 0.024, 10.1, 10.4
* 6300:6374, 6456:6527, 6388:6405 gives 0.020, 10.2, 9.88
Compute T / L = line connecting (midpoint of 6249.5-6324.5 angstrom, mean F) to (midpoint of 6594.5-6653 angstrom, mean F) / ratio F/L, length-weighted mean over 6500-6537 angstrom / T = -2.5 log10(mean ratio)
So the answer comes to 0.07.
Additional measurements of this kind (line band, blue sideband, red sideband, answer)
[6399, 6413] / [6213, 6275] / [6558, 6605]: 0.04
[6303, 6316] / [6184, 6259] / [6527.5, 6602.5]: -0.04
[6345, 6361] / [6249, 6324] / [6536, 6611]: 0.02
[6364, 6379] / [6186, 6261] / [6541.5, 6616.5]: 0.02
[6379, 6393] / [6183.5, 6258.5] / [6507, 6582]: -0.01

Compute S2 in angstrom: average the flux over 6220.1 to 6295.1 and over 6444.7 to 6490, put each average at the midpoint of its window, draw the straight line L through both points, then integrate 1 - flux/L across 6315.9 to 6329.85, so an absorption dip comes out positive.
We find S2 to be -1.3 angstrom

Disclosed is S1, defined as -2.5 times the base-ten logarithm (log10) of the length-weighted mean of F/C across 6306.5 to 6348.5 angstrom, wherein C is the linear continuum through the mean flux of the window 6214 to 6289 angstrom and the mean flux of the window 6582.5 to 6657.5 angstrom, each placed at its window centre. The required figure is -0.01 mag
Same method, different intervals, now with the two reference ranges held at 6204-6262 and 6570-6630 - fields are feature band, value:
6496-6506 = 0.05 mag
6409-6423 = 0.10 mag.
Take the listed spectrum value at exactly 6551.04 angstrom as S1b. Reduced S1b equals 9.654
